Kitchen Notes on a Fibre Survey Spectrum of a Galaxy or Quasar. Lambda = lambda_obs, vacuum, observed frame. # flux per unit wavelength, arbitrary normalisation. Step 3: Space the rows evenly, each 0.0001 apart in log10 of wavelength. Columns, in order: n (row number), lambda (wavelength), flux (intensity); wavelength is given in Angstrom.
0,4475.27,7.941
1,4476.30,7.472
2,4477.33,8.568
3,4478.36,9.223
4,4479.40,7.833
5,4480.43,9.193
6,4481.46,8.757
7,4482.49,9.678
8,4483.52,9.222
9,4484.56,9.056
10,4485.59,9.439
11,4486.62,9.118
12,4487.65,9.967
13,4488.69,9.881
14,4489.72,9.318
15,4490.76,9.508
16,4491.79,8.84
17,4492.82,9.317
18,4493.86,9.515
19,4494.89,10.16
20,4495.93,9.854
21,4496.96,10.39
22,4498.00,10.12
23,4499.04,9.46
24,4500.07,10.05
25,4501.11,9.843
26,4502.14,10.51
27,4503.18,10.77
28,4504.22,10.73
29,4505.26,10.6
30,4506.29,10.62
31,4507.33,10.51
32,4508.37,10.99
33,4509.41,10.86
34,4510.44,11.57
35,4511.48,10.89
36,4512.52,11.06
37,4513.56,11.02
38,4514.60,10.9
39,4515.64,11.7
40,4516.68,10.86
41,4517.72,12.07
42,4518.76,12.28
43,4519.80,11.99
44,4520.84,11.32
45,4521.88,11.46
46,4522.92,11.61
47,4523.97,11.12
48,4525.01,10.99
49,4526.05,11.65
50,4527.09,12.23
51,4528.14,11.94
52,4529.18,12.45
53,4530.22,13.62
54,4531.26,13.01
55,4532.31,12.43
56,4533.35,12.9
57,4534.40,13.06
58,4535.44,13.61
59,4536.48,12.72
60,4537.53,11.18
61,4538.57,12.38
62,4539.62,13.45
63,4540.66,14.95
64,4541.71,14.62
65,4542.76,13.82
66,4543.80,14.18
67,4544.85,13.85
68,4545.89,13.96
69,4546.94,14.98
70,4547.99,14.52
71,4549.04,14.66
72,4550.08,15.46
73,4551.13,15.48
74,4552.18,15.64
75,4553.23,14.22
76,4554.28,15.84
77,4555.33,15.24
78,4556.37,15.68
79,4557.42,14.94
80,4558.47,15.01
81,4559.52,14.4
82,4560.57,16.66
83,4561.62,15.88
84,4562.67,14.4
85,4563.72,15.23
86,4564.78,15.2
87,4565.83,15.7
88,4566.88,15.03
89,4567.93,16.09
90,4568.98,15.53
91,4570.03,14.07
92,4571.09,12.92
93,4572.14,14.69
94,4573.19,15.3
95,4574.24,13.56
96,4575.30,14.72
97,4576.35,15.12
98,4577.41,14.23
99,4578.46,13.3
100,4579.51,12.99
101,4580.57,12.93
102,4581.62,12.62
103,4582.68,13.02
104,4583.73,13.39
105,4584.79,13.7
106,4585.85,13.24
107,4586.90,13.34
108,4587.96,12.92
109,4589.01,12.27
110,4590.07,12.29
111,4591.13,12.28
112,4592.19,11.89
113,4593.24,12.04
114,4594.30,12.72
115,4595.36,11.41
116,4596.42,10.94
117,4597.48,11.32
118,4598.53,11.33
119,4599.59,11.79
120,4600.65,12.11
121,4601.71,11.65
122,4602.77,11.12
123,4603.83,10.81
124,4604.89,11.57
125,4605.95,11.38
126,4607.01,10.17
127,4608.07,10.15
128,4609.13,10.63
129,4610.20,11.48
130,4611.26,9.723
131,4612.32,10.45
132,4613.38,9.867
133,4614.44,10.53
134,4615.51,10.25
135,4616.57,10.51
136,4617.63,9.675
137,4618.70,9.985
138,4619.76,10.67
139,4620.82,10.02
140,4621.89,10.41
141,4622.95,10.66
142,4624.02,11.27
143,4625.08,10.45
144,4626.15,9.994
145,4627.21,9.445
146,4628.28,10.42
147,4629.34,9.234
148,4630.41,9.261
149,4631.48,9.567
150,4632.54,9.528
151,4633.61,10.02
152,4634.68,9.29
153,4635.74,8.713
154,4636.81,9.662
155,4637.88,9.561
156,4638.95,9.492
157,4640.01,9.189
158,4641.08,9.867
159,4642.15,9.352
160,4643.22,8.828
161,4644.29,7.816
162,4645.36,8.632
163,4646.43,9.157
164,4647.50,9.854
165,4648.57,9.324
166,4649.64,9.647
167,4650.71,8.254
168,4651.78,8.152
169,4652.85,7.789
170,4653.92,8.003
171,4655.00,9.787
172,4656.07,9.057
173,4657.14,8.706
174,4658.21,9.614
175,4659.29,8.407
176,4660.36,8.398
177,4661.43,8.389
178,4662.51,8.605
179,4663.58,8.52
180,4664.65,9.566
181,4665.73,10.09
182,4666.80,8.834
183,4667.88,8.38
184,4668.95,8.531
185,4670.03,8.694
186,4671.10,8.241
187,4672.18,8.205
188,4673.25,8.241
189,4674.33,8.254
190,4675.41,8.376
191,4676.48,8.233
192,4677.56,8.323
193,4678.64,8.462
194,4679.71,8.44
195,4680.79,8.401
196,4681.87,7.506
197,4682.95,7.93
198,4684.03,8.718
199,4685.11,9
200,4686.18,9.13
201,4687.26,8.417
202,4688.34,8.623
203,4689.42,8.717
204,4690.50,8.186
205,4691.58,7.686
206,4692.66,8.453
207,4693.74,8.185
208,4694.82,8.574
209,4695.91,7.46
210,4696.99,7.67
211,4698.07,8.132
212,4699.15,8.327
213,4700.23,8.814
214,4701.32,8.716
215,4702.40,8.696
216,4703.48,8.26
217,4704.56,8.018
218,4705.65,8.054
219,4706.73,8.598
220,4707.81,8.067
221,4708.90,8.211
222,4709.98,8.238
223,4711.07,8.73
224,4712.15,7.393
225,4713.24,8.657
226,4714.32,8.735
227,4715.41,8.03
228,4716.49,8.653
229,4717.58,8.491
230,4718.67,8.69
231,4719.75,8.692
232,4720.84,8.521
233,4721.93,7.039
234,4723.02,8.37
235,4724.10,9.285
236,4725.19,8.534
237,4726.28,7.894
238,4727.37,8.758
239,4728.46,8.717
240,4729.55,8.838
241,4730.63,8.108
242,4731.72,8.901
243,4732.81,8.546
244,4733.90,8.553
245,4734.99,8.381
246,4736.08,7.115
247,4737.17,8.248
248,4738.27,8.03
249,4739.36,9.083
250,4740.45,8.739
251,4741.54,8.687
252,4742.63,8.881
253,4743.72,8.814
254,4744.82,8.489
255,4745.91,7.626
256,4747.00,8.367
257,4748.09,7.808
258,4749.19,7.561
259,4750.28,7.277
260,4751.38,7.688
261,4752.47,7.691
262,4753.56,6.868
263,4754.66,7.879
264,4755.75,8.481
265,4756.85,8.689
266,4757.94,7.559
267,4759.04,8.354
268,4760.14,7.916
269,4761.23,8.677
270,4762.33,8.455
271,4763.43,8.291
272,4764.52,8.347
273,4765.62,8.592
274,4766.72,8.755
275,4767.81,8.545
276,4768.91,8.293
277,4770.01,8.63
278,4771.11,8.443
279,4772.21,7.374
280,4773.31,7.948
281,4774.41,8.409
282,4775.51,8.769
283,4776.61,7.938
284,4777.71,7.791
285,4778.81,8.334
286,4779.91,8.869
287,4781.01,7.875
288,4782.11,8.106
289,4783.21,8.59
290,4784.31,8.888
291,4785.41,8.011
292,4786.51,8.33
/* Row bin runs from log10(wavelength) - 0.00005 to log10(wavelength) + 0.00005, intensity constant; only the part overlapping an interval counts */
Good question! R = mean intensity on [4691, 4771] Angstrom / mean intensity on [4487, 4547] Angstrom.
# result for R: 0.7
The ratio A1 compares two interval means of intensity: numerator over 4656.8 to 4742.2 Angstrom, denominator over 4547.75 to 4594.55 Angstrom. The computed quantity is 0.6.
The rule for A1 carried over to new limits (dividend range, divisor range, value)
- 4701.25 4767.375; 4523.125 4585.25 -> 0.59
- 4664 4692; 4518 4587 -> 0.62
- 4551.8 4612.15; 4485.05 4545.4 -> 1.17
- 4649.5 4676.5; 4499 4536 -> 0.75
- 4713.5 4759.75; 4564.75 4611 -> 0.65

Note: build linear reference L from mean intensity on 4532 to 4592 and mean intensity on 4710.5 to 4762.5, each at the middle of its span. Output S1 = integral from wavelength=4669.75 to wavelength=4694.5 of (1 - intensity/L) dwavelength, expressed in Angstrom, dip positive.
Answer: 4.2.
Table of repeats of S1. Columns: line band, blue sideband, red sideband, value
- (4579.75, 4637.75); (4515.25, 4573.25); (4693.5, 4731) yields 3.3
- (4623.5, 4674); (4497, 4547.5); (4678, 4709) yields 0.9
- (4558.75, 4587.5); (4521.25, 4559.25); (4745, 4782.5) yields -3.5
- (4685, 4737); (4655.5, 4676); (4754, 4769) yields 1.0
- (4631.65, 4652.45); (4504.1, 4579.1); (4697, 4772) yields 3.0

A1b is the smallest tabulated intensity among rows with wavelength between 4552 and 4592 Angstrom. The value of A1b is 12.27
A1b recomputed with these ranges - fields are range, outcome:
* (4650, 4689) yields 7.506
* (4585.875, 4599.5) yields 10.94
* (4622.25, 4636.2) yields 8.713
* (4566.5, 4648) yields 7.816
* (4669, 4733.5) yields 7.039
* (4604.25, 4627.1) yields 9.675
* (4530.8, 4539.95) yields 11.18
